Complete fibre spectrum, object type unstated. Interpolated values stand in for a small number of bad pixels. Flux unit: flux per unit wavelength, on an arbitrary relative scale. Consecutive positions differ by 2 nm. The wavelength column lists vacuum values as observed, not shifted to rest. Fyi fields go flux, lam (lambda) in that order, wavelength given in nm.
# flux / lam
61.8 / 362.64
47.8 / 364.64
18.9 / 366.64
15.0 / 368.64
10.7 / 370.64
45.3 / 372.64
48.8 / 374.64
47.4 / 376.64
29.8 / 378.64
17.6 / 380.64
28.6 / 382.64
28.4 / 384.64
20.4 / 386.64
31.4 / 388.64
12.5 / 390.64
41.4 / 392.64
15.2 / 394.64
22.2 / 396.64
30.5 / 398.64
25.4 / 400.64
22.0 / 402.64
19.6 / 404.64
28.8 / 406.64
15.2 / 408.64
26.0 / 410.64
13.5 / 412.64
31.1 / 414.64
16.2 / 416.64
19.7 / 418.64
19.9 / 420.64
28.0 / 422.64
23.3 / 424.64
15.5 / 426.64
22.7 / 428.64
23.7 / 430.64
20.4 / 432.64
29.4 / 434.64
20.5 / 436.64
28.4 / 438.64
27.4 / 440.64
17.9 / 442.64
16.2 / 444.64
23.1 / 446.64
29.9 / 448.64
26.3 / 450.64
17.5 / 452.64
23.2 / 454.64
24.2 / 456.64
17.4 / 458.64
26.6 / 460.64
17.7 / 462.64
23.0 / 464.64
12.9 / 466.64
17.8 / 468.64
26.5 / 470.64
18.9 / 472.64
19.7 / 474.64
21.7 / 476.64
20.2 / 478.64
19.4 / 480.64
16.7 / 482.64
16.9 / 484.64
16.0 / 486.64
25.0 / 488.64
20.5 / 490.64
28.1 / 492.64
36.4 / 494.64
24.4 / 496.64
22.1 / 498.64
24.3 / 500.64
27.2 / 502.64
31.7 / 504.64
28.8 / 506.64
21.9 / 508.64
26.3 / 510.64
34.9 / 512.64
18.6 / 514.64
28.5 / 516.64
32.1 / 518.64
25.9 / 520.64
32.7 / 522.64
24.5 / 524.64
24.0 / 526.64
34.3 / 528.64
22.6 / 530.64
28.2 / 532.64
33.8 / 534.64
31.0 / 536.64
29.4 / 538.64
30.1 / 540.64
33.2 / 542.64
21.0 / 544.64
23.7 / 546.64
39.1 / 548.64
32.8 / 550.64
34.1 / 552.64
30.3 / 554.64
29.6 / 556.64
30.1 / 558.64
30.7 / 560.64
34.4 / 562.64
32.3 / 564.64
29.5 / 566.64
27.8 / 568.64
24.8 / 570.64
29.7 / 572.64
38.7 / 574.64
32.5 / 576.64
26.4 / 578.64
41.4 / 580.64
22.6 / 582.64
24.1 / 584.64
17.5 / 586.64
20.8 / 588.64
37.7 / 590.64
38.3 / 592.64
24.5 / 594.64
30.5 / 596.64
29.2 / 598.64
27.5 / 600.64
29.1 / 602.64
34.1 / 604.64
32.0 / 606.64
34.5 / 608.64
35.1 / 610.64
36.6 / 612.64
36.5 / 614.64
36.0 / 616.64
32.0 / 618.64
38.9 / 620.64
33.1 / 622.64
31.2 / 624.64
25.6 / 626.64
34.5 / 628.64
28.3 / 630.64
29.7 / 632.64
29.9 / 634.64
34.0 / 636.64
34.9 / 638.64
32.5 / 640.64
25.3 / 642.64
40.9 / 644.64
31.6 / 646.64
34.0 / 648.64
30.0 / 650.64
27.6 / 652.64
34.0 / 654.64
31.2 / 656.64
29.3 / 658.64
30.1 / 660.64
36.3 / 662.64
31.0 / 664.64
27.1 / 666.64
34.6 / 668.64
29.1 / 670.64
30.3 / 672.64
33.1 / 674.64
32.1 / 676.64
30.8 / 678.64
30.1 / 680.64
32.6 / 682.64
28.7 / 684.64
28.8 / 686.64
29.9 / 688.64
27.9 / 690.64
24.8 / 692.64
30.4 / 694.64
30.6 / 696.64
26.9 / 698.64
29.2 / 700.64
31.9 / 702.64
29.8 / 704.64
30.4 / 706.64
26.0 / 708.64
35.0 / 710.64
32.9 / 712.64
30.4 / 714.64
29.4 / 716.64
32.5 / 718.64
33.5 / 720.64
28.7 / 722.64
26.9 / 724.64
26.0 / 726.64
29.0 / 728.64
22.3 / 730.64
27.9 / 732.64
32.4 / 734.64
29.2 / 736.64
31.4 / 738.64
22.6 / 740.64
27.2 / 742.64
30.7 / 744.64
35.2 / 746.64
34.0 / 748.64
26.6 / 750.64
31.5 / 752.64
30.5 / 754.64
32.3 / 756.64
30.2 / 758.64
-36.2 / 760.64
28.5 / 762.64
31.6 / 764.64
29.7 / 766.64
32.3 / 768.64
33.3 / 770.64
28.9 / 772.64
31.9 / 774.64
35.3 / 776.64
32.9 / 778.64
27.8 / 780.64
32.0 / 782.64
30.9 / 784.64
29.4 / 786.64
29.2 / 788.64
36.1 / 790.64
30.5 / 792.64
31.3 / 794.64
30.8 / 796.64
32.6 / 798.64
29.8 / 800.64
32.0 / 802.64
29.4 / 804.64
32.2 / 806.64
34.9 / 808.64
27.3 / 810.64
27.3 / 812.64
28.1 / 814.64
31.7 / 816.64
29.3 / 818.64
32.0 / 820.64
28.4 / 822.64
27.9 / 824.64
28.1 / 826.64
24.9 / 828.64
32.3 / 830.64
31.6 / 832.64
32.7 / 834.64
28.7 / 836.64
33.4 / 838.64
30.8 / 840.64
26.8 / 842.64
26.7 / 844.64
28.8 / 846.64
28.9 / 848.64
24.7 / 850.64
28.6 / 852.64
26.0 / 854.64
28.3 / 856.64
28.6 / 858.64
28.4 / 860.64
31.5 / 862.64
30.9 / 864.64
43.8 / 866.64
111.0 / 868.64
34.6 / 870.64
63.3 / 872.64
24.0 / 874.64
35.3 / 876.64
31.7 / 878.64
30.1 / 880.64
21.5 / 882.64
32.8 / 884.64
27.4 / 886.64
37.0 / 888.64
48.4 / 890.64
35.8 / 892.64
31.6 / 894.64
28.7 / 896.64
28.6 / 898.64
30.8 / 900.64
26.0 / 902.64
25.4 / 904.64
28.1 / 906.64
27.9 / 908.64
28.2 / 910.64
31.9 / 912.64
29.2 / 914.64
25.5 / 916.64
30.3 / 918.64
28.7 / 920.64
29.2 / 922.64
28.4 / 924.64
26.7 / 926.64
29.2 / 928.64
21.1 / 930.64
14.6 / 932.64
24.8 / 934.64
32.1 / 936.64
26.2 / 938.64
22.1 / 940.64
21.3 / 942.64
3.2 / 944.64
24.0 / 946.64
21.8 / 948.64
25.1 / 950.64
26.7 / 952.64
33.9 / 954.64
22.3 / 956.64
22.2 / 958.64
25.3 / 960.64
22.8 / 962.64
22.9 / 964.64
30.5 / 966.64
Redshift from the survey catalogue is 0.32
